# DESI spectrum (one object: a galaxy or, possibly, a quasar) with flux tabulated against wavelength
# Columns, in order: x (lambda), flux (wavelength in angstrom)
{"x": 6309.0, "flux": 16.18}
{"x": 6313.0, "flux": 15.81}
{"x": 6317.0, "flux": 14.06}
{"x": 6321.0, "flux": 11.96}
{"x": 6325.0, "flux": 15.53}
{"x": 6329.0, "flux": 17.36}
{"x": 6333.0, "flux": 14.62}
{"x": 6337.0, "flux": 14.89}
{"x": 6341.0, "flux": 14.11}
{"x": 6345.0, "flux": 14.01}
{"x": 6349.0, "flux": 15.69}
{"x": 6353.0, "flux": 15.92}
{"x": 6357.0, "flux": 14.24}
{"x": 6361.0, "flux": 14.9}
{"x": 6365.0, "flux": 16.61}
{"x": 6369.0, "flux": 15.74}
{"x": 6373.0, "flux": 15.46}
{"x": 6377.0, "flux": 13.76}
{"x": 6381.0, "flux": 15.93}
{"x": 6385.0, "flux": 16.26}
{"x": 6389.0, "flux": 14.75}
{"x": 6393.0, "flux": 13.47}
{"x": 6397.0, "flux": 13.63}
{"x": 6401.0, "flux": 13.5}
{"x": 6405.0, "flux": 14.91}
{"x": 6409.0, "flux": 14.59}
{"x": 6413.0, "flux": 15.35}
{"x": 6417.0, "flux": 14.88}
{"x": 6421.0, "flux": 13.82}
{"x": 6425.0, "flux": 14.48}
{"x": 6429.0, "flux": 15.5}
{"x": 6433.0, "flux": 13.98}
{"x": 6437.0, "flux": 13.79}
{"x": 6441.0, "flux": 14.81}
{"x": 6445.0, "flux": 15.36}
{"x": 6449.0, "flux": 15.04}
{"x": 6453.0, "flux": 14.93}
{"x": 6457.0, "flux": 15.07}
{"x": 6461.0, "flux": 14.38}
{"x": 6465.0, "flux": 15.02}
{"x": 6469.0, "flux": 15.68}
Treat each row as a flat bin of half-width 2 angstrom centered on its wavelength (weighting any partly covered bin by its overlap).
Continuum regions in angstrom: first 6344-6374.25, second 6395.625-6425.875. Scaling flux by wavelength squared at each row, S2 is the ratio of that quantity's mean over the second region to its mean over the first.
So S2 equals 0.95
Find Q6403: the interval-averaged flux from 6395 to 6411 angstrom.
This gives 14.2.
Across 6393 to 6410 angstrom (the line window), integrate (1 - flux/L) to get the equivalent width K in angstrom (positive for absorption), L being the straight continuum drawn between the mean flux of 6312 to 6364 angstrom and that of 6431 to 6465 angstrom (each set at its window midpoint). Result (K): 0.8 angstrom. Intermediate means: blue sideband 14.9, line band 14.1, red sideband 14.7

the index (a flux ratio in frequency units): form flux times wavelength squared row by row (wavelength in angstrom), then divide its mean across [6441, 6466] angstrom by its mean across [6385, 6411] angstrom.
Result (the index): 1.1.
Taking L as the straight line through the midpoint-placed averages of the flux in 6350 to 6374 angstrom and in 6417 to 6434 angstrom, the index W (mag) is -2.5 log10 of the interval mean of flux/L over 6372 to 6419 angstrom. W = 0.02 mag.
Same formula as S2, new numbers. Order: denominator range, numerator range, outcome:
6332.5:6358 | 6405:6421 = 1.02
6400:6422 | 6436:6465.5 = 1.03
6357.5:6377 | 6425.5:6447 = 0.98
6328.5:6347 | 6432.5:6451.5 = 1.02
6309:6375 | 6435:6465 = 1.01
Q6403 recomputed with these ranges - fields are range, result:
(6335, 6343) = 14.5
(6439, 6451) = 15.1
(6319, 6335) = 14.9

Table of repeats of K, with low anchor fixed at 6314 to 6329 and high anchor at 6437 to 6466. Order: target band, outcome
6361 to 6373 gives -1.0 angstrom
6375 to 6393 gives -0.4 angstrom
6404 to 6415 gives -0.2 angstrom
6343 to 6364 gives -0.7 angstrom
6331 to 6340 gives -0.1 angstrom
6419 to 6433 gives 0.3 angstrom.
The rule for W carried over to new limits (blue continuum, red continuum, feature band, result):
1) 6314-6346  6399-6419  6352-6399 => -0.03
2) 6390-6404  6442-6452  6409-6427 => -0.02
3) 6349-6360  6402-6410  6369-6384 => -0.02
